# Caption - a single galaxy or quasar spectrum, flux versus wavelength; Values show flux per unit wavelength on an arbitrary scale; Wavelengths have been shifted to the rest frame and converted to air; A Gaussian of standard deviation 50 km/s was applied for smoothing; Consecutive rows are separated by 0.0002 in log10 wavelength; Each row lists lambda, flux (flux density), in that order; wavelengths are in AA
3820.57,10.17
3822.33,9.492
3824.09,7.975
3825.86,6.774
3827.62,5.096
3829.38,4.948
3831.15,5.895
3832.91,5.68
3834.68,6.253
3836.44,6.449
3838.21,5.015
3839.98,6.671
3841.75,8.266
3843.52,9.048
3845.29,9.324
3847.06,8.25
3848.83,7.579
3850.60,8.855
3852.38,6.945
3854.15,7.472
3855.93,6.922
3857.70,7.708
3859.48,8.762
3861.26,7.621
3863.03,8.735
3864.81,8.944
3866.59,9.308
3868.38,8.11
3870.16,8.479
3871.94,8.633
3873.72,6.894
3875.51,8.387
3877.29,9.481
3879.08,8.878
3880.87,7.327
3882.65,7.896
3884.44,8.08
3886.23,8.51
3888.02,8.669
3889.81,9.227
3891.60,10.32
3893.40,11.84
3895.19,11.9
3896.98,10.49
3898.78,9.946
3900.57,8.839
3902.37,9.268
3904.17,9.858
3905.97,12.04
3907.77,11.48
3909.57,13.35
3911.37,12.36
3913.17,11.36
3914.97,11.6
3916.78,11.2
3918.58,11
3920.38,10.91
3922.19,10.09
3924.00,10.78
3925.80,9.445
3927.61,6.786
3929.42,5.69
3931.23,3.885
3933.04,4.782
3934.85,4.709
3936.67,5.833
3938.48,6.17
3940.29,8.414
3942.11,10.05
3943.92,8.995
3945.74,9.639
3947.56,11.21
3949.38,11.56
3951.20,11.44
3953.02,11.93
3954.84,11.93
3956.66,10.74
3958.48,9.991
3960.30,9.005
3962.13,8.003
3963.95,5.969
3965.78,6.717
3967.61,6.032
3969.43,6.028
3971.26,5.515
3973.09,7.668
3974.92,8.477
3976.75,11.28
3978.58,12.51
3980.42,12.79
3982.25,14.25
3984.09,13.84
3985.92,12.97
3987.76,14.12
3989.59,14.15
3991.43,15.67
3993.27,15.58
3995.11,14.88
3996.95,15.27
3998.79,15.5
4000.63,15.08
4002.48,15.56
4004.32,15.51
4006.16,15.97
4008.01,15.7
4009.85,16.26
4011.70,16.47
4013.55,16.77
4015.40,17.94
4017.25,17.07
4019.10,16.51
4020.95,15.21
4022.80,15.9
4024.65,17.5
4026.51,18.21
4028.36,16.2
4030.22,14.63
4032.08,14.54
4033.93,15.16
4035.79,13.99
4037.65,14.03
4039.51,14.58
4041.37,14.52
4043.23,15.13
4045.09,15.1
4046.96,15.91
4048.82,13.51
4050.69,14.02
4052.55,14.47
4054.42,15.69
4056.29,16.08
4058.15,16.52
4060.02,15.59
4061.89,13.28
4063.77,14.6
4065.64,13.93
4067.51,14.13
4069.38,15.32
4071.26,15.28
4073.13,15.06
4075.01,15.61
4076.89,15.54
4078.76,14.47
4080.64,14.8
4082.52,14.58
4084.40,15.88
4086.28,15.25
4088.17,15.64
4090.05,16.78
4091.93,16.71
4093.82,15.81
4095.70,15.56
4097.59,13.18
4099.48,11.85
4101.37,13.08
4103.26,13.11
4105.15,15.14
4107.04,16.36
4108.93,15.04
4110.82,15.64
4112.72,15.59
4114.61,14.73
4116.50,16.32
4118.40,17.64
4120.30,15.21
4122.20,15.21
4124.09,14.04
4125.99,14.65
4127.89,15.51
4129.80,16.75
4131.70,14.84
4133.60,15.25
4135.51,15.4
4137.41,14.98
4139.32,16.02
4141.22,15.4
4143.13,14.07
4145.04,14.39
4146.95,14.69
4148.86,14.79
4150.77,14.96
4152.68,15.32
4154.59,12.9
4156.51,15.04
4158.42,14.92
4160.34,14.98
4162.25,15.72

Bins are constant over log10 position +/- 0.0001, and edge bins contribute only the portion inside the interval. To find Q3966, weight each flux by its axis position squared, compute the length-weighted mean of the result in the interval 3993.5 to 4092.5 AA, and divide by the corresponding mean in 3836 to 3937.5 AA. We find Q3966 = 1.90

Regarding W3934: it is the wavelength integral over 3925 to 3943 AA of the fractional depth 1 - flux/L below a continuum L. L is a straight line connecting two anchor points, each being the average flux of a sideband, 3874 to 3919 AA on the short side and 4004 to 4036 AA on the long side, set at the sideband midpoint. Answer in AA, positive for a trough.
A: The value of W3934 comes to 8.11 AA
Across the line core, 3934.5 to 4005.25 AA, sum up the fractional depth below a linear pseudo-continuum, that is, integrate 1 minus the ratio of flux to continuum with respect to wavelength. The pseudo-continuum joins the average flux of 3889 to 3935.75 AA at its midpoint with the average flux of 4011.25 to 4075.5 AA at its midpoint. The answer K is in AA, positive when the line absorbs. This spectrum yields 7.9 AA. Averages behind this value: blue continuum 9.73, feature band 11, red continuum 15.4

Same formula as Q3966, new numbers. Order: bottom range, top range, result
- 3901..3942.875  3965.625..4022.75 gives 1.54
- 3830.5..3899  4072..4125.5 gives 2.05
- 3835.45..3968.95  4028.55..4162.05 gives 1.86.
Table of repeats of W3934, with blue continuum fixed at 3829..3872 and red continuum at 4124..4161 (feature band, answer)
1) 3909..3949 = 2.22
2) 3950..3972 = 3.57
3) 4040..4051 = -1.94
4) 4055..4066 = -1.86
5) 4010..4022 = -4.95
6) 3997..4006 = -3.18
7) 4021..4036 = -4.63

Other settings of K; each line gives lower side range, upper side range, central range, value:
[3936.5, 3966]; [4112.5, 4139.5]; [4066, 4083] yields -1.59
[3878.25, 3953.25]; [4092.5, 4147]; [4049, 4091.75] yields -4.49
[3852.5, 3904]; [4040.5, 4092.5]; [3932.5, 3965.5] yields 6.73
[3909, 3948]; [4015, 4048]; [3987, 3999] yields -1.71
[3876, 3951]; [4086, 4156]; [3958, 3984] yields 4.67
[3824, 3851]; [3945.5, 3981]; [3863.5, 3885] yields -2.04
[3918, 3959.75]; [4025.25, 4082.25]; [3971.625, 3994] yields -2.49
